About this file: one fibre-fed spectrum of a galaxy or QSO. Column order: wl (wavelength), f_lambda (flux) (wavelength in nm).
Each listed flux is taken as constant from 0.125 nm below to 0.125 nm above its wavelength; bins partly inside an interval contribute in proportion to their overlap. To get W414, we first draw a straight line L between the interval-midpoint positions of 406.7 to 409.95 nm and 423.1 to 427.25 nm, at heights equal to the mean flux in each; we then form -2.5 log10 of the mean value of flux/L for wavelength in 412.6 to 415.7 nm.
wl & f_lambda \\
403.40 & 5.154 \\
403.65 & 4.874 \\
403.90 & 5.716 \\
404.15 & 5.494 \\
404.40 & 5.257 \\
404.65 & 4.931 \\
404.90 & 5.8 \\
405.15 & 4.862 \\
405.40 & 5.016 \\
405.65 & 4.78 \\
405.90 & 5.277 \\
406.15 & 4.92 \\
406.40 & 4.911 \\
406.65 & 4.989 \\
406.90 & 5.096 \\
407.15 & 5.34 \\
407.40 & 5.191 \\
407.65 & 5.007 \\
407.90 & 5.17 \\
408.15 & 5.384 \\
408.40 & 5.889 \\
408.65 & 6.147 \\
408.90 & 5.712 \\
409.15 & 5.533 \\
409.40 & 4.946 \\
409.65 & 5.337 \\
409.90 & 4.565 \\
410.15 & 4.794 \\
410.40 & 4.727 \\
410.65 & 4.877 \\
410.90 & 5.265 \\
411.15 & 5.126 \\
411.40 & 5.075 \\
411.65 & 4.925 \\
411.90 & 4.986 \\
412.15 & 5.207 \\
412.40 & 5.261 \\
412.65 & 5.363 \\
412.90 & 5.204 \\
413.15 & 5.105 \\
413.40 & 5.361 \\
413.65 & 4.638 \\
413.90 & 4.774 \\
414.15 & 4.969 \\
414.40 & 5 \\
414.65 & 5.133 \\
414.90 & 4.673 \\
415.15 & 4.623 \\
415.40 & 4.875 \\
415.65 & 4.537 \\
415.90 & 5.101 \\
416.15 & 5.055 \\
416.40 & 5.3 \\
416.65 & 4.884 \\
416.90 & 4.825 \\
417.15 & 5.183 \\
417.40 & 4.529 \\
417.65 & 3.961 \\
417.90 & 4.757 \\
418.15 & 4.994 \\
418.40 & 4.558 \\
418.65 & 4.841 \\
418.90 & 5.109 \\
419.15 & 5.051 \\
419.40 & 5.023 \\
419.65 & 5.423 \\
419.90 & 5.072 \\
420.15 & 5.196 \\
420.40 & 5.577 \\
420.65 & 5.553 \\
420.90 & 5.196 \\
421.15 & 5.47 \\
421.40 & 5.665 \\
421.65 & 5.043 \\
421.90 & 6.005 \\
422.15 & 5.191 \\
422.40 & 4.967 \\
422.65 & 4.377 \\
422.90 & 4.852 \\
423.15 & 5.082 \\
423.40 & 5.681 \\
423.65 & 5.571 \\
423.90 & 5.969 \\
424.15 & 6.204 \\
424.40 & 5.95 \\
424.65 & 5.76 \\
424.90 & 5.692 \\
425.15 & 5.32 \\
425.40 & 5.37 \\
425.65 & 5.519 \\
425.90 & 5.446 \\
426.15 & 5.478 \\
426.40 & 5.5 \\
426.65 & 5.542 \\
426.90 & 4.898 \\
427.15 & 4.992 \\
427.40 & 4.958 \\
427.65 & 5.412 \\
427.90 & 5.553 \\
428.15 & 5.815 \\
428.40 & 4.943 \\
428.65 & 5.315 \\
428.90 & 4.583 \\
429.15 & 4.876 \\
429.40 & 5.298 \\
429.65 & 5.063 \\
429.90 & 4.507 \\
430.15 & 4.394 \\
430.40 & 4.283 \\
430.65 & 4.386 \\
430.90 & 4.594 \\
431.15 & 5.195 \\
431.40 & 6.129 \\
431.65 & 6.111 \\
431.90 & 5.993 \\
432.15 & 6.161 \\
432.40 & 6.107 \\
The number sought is 0.098 mag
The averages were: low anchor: 5.34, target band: 4.94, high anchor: 5.54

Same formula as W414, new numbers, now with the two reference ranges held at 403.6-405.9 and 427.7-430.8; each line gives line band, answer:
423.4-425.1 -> -0.17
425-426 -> -0.09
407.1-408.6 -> -0.04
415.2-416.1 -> 0.05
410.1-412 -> 0.03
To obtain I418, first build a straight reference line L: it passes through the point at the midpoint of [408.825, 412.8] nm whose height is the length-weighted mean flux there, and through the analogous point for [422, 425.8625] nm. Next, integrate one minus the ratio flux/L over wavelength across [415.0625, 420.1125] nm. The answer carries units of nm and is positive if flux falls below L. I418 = 0.37 nm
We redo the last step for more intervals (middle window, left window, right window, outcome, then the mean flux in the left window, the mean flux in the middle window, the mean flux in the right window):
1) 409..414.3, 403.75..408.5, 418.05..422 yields 0.17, 5.21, 5.05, 5.23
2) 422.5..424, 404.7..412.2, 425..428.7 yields 0.02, 5.16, 5.24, 5.34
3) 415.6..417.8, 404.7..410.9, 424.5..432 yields 0.16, 5.18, 4.83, 5.23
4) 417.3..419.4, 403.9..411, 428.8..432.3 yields 0.17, 5.2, 4.75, 5.12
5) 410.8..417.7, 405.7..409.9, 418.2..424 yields 0.37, 5.27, 4.97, 5.23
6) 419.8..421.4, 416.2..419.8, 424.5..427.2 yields -0.10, 4.89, 5.37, 5.43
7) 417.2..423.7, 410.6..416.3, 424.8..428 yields 0.12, 5.01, 5.1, 5.36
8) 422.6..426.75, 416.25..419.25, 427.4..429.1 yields -0.34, 4.83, 5.51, 5.23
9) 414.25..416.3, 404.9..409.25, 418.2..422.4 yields 0.14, 5.26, 4.88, 5.24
